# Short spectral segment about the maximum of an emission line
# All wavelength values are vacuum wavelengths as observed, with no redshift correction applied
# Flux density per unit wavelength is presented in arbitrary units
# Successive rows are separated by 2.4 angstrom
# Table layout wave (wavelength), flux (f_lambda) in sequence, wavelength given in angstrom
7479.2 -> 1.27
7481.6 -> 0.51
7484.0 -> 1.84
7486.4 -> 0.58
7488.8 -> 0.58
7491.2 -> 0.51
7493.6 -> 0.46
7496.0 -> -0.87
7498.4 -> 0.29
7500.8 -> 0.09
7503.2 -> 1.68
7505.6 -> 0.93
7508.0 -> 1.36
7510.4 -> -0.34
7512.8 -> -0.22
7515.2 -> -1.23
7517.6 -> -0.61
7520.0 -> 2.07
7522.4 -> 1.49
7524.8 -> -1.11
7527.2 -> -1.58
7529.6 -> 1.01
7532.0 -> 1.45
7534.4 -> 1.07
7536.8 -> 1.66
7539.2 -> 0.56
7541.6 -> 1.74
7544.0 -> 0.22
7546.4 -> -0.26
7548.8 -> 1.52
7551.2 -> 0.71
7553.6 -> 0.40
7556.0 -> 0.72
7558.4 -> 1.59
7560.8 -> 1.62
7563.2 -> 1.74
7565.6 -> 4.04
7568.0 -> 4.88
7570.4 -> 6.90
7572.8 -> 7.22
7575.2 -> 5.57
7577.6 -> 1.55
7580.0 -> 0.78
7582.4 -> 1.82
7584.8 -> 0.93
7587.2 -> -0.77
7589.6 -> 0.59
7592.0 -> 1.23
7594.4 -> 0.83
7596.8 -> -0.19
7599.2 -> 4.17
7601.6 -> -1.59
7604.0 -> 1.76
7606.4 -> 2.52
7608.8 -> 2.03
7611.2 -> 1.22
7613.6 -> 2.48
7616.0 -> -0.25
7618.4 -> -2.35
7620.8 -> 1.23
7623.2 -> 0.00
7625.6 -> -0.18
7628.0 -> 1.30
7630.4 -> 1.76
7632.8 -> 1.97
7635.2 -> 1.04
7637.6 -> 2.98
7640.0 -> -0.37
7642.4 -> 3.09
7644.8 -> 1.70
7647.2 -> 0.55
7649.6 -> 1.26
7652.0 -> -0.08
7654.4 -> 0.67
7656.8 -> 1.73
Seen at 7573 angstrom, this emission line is [O II]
